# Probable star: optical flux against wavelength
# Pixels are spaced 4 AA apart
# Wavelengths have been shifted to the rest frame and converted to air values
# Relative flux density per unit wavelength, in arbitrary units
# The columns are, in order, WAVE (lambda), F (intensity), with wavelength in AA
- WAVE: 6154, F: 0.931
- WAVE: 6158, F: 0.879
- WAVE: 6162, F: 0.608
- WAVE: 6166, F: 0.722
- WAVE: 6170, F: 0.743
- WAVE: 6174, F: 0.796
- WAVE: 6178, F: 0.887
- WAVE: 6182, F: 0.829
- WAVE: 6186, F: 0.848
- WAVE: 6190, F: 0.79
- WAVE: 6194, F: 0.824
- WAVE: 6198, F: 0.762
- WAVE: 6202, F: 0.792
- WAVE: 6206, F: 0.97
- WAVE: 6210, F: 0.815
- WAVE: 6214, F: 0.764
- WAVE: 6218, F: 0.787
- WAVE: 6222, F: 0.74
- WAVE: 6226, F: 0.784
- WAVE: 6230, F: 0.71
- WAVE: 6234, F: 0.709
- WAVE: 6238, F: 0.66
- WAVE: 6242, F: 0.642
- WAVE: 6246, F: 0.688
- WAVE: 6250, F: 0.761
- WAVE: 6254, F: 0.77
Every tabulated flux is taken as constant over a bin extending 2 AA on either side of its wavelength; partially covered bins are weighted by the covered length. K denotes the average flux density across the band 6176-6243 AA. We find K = 0.785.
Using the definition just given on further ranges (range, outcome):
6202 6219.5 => 0.831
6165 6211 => 0.817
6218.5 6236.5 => 0.738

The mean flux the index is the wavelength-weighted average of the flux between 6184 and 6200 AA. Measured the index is 0.806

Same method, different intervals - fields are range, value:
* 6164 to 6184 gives 0.795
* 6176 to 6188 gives 0.855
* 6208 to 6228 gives 0.778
